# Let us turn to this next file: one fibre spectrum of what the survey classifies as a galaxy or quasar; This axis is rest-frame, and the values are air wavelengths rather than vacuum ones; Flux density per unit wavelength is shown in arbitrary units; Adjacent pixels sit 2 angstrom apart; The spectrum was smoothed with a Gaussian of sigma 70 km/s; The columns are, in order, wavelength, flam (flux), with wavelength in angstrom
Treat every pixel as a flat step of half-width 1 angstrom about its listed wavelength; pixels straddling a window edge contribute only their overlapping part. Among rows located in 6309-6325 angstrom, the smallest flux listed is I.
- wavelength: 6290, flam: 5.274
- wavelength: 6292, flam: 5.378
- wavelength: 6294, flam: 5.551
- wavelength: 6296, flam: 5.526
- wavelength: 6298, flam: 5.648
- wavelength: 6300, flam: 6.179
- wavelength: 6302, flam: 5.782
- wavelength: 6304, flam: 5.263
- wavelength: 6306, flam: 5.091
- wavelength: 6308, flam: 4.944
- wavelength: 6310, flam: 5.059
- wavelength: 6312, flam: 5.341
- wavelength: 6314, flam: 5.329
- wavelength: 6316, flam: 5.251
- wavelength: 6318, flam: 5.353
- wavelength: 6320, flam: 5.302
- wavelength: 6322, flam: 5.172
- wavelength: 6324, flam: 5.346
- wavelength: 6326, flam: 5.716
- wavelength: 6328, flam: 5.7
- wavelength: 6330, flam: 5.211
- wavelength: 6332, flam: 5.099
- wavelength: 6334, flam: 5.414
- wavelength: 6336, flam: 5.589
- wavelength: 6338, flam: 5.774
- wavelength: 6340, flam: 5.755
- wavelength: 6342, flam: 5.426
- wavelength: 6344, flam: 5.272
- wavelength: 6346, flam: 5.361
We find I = 5.059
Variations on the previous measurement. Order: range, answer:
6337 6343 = 5.426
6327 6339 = 5.099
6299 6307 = 5.091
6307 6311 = 4.944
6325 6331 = 5.211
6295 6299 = 5.526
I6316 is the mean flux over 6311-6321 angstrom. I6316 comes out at 5.32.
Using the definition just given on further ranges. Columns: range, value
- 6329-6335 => 5.24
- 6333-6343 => 5.59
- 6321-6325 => 5.26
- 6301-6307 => 5.38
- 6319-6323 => 5.24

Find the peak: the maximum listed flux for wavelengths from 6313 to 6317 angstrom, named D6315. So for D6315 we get 5.329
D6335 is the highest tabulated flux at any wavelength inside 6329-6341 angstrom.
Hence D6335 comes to 5.774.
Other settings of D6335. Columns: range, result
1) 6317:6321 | 5.353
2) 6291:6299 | 5.648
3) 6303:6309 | 5.263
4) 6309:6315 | 5.341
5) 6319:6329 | 5.716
